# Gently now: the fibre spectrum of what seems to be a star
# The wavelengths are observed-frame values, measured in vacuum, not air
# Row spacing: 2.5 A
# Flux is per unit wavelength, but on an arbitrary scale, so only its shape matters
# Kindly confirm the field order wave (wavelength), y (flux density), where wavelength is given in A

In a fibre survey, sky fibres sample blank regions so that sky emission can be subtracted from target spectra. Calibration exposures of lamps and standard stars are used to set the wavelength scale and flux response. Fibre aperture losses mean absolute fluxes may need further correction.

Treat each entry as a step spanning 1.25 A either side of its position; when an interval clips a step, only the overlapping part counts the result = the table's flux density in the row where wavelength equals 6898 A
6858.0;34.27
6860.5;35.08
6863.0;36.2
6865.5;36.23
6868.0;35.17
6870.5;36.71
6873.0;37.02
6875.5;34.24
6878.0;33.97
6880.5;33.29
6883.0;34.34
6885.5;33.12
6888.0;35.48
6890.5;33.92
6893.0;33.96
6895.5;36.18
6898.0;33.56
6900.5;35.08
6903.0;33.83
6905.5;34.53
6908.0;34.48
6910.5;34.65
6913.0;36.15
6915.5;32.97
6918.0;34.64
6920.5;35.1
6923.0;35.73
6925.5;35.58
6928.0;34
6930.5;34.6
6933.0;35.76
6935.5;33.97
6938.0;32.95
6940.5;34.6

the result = 33.56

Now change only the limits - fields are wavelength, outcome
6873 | 37.02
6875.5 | 34.24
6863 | 36.2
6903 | 33.83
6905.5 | 34.53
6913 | 36.15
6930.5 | 34.6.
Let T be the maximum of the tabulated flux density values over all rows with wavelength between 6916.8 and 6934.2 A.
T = 35.76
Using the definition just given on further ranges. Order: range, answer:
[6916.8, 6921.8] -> 35.1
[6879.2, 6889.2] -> 35.48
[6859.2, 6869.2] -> 36.23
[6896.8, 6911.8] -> 35.08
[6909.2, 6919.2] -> 36.15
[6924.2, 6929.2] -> 35.58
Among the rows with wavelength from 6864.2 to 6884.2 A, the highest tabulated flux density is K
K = 37.02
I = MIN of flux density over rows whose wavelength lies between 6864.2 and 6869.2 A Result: 35.17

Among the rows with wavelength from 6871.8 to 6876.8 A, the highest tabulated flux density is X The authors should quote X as 37.02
